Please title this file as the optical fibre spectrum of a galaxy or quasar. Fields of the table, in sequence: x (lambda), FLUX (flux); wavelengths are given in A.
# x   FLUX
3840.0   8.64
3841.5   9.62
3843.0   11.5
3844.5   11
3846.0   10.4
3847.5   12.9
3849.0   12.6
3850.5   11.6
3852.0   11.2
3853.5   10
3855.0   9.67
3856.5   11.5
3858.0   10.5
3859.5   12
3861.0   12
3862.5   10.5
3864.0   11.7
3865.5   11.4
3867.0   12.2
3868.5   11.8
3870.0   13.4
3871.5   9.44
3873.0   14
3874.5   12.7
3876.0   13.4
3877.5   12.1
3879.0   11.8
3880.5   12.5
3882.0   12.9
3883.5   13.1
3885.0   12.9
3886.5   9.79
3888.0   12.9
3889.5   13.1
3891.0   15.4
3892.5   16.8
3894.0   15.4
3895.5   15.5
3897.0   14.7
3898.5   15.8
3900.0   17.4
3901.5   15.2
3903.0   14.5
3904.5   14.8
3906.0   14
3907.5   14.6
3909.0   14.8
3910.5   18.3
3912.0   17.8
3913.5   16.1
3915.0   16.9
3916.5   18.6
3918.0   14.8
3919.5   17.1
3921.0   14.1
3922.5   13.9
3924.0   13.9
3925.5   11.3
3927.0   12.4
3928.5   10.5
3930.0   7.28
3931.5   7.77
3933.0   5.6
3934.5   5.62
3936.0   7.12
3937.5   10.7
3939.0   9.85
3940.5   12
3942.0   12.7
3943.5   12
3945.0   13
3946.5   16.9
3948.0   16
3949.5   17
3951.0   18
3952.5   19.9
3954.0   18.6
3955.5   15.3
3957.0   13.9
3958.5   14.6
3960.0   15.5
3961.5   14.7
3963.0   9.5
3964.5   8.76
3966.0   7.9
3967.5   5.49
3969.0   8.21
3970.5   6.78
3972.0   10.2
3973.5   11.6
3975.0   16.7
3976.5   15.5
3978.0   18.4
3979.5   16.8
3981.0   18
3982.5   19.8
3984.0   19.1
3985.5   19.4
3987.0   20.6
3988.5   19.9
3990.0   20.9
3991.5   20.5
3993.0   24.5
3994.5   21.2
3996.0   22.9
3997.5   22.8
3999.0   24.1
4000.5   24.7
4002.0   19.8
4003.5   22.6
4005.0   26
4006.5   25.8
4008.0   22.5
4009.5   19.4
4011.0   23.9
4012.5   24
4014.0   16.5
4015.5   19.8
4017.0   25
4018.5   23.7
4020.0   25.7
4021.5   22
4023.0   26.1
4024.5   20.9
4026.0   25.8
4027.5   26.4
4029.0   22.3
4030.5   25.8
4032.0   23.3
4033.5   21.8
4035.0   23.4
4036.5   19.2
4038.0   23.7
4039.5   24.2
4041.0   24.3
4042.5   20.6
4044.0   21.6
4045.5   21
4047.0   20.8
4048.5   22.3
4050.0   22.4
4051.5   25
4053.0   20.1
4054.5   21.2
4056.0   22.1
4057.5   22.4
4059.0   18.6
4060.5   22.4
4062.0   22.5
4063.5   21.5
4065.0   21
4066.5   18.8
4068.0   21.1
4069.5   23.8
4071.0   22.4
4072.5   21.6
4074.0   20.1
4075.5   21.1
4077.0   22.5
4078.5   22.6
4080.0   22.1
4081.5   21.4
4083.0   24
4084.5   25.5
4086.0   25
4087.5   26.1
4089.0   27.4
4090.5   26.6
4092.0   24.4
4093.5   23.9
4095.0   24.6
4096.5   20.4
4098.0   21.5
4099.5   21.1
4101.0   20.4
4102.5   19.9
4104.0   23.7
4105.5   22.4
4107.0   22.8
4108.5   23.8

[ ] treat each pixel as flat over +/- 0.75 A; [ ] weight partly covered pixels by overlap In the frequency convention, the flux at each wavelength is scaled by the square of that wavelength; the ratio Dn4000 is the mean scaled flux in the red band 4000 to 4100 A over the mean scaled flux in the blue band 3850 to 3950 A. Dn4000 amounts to 1.89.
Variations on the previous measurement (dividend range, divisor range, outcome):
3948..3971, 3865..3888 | 1.11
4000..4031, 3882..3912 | 1.68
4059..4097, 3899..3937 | 1.85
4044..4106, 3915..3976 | 1.92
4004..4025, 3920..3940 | 2.37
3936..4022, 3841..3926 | 1.38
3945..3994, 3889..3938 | 1.17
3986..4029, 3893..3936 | 1.73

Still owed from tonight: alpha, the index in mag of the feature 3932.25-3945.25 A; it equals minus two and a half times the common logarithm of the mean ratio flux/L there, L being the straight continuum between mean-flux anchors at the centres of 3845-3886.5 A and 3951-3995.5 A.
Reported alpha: 0.43 mag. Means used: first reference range 11.8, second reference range 15.7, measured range 9.72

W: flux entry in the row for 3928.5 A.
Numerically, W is 10.5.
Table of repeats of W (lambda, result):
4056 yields 22.1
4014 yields 16.5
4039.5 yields 24.2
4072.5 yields 21.6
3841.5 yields 9.62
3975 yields 16.7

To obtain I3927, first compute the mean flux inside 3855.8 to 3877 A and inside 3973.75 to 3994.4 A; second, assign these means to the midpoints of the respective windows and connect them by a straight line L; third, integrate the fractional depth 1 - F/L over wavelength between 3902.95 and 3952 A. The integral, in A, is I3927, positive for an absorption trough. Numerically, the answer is 6.9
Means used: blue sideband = 11.9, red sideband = 19.1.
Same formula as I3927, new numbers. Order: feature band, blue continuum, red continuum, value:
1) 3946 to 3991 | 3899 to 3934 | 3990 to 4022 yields 9.15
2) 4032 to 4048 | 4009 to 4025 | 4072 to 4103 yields 0.39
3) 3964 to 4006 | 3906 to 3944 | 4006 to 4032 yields 4.34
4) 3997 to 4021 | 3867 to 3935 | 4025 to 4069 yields -3.50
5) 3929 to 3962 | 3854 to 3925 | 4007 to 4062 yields 8.40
